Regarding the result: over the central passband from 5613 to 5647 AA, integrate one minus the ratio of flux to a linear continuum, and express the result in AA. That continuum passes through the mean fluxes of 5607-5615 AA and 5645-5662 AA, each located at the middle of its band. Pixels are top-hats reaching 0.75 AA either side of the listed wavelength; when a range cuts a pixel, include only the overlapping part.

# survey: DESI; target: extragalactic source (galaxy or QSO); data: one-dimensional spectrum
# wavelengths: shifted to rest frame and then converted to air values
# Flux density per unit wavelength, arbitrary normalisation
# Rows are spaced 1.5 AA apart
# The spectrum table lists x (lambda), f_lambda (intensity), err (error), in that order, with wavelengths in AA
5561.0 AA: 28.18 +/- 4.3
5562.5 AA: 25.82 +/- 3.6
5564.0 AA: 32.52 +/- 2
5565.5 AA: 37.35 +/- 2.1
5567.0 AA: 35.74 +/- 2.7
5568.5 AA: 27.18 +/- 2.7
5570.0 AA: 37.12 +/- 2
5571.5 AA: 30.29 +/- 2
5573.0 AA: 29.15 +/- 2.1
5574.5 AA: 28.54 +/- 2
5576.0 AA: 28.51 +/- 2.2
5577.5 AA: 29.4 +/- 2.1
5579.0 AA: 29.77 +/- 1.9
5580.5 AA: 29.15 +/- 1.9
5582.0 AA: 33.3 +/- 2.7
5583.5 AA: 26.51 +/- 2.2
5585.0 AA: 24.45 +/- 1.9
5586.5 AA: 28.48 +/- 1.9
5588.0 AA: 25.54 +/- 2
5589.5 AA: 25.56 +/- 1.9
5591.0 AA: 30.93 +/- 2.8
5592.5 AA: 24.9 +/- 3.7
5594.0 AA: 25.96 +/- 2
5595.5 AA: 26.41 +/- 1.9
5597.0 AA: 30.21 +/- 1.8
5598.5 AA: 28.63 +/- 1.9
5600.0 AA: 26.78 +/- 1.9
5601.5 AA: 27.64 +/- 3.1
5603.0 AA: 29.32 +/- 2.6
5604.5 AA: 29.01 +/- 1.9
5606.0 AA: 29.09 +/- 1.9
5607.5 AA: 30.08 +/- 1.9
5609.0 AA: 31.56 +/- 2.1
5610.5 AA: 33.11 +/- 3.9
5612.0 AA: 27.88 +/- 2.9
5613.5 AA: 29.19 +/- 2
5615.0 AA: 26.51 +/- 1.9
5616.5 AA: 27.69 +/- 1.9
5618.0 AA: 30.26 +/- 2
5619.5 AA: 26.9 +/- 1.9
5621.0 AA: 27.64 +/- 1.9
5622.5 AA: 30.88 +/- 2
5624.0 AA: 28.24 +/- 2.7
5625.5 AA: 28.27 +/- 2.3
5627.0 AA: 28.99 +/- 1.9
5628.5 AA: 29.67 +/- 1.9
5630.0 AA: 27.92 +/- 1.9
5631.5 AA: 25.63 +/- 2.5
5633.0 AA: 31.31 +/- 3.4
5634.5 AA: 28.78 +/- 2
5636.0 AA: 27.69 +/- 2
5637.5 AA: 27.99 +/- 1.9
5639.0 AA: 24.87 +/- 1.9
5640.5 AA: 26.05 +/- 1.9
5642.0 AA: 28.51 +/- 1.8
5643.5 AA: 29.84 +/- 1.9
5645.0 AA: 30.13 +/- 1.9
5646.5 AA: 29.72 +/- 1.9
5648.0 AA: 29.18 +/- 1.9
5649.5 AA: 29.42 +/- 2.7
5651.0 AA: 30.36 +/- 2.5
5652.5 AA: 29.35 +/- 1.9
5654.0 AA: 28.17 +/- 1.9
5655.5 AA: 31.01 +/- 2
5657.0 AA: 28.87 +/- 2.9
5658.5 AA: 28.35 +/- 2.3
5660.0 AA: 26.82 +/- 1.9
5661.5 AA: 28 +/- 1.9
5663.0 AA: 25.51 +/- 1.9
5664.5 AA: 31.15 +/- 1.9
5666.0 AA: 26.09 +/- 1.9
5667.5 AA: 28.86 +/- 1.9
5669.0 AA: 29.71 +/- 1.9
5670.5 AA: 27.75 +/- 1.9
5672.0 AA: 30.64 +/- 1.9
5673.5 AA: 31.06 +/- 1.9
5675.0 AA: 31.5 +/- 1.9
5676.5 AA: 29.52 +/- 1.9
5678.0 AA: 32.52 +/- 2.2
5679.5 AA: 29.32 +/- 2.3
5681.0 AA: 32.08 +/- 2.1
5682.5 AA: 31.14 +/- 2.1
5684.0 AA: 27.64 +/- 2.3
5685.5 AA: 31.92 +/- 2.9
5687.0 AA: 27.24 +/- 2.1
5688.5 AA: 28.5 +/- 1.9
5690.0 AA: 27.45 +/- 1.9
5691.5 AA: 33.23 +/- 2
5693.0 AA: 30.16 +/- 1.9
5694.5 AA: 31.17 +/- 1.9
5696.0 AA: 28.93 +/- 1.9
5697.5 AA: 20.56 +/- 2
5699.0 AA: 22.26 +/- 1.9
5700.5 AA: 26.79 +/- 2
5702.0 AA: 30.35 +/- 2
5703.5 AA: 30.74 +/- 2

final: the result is 1.4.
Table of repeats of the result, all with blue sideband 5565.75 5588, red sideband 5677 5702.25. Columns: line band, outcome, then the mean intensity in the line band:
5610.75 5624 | 0.4 AA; 28.5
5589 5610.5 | 0.8 AA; 28.5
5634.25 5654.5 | 0.5 AA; 28.6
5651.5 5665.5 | 0.3 AA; 28.6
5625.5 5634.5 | 0.2 AA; 28.7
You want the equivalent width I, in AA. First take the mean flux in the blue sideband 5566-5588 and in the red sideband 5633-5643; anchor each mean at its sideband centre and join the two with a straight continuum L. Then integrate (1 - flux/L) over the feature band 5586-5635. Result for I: 0.3 AA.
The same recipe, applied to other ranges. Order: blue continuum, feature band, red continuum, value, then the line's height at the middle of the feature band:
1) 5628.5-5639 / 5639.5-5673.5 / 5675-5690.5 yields 0.1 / 28.9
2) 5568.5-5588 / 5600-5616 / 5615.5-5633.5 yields -0.2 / 28.8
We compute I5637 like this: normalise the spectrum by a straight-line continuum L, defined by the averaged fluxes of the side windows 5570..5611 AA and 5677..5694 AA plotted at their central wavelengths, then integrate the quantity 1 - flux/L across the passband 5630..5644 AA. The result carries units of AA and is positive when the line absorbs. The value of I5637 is 0.8 AA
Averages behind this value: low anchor 28.7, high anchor 30.1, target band 27.8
